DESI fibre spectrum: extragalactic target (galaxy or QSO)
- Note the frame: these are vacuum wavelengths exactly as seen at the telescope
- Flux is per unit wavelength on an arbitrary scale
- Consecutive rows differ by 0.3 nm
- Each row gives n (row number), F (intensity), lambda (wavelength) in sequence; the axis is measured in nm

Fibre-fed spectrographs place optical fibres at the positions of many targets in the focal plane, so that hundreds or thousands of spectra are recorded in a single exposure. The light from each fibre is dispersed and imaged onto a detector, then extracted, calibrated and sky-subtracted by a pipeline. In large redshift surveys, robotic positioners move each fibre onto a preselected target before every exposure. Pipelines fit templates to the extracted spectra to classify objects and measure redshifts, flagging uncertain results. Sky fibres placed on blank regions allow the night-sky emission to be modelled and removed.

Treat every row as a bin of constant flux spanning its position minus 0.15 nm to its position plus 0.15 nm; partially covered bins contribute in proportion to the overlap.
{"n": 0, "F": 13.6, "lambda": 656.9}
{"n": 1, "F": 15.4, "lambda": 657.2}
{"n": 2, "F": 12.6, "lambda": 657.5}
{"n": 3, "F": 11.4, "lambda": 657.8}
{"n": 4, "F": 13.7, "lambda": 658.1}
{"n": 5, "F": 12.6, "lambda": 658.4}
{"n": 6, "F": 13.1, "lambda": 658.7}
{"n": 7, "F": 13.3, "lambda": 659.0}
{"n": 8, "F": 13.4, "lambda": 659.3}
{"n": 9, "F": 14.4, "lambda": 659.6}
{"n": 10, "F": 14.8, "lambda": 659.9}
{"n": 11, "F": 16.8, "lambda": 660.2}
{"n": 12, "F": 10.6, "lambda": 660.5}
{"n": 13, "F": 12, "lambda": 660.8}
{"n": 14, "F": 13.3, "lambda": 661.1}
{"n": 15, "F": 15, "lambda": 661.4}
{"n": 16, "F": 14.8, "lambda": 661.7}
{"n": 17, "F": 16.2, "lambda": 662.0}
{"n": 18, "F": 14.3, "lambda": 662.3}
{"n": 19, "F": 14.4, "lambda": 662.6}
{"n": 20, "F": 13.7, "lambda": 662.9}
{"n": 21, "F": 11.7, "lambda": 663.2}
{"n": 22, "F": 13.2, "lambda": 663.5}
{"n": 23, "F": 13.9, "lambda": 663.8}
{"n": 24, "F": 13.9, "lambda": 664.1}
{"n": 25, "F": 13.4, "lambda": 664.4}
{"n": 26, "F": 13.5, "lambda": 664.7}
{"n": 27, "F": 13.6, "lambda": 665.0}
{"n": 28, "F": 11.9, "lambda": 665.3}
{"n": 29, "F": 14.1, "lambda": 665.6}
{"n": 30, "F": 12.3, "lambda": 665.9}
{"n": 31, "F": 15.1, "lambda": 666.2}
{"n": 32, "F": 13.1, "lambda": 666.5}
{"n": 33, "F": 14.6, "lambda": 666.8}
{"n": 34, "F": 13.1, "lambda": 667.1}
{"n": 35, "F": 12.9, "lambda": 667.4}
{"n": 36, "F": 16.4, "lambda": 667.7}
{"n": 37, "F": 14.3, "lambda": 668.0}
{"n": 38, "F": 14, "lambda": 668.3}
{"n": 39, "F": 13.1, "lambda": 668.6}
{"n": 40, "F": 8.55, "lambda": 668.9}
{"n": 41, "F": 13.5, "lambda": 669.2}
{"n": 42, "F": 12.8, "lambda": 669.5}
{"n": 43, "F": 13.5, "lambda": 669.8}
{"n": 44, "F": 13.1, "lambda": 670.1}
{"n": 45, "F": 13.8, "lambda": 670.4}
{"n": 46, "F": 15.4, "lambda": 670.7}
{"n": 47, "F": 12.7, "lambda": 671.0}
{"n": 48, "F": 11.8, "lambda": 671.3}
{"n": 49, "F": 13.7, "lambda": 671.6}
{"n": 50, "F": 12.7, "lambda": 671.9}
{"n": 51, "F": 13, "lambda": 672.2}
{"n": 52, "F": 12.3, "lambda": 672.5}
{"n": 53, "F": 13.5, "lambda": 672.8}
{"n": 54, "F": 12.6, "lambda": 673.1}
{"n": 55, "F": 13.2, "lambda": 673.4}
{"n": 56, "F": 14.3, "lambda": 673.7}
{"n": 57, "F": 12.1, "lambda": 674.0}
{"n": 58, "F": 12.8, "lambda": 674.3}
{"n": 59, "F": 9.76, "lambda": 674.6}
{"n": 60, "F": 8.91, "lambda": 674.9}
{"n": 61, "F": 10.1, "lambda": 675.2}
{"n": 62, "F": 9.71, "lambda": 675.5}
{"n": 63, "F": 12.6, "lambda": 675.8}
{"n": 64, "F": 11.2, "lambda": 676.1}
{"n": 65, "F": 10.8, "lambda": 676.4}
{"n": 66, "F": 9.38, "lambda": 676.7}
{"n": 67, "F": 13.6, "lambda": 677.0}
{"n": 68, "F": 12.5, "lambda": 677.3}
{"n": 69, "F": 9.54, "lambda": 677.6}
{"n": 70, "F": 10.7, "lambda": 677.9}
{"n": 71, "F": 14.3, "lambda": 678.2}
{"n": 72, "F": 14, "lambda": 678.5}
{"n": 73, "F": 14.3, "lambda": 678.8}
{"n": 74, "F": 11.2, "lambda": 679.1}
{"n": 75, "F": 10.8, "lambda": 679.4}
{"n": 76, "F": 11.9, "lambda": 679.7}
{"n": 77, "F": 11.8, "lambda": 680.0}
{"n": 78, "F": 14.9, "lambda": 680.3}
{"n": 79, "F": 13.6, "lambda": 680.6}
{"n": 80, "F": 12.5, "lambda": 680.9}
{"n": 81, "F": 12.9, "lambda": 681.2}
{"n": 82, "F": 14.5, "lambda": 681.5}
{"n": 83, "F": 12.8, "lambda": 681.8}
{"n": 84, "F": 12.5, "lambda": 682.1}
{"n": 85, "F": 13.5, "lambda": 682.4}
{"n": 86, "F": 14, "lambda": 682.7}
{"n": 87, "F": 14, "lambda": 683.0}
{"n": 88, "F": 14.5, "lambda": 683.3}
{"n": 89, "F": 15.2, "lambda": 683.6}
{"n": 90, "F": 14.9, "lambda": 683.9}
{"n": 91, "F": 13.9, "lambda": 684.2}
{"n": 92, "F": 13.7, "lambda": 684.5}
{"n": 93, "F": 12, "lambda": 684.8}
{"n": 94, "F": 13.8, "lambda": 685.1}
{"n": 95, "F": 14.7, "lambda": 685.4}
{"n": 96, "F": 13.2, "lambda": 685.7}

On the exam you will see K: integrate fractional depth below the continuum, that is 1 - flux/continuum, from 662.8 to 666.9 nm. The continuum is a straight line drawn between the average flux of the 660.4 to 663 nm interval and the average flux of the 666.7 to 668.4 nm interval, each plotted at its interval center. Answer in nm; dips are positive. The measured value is 0.19 nm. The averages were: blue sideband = 13.9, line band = 13.4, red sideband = 14.2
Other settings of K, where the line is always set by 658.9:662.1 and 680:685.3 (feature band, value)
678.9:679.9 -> 0.16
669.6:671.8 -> 0.07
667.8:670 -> 0.16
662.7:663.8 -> 0.07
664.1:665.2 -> 0.04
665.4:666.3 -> 0.02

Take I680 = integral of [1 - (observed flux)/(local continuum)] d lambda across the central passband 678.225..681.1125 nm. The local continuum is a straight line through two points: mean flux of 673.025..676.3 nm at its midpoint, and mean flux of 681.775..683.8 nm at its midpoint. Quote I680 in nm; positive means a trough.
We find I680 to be 0.03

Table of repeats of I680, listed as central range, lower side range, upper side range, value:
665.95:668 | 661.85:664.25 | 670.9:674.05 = -0.09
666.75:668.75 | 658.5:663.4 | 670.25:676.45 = -0.16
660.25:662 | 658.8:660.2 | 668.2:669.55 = 0.04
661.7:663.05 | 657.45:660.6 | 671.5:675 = -0.15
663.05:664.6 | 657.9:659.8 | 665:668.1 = 0.05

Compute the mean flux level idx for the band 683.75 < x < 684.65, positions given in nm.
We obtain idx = 14.2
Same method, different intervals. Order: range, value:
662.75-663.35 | 12.7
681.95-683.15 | 13.5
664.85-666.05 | 13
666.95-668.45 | 14.1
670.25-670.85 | 14.6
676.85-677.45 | 13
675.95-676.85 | 10.5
